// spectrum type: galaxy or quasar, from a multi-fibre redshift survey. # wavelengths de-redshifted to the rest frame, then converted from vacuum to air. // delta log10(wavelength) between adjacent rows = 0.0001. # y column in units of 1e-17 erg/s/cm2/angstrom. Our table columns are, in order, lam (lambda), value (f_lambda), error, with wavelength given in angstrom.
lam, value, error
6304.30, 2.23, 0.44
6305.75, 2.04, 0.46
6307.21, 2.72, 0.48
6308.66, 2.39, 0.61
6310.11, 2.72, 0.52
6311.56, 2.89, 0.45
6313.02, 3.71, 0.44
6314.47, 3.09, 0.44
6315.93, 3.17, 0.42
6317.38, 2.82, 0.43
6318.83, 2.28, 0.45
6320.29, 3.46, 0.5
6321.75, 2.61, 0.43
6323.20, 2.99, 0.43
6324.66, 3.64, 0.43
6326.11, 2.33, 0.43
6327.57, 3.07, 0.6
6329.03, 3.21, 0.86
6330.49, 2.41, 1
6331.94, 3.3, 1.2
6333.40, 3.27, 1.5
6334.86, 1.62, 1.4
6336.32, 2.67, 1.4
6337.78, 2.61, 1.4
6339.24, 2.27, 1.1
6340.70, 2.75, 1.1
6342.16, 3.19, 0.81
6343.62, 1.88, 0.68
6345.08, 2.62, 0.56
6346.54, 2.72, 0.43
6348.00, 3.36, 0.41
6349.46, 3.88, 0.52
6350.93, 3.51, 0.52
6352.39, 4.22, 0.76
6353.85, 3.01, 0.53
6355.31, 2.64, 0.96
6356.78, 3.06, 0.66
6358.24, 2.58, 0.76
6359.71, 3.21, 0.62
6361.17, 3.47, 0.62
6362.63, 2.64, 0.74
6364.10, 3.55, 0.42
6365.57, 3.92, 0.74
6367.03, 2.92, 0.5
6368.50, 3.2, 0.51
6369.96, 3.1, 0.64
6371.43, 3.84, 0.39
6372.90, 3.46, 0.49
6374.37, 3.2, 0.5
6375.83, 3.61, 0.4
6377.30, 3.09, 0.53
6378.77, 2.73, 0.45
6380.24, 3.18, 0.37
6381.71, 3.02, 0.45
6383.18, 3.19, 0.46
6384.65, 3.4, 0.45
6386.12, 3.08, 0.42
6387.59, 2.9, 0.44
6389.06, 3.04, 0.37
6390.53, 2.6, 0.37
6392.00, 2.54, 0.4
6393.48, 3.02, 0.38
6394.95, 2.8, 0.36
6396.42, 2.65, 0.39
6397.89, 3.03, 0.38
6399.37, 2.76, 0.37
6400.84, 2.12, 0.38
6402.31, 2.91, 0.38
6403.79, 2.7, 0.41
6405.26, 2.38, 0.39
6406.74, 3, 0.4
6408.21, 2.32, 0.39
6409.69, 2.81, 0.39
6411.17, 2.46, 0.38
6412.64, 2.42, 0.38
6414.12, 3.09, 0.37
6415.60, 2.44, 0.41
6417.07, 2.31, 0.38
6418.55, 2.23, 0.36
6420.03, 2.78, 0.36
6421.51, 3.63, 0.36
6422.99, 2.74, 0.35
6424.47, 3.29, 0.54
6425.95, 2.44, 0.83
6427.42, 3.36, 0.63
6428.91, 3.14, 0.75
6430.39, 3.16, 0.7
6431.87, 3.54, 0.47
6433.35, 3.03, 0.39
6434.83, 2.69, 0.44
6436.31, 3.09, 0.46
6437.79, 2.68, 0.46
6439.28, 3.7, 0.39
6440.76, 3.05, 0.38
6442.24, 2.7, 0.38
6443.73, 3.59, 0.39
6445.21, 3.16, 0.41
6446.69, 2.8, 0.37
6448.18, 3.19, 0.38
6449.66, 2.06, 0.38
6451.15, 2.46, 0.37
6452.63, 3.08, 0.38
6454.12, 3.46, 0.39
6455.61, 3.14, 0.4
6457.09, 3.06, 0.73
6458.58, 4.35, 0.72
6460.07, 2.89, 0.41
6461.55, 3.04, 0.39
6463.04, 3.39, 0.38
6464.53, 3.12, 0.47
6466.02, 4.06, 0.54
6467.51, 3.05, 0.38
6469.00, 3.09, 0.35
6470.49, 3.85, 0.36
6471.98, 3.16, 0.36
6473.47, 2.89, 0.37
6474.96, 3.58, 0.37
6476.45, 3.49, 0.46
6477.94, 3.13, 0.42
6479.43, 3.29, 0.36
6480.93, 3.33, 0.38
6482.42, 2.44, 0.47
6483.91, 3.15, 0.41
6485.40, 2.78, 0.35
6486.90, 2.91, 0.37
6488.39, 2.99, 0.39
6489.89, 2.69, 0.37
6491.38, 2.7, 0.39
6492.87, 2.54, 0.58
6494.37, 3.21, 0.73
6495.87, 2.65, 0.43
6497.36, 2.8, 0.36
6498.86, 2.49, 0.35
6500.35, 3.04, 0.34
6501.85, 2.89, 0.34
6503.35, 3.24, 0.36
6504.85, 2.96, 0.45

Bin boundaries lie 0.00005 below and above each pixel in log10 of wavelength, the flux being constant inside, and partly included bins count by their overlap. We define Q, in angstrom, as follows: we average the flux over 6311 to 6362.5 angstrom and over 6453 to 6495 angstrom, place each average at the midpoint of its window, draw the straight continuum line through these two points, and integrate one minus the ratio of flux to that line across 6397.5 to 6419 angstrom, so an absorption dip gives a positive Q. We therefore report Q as 3.3 angstrom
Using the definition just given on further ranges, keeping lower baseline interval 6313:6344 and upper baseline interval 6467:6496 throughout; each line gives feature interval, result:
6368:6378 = -1.63 angstrom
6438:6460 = -0.77 angstrom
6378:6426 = 2.30 angstrom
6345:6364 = -2.10 angstrom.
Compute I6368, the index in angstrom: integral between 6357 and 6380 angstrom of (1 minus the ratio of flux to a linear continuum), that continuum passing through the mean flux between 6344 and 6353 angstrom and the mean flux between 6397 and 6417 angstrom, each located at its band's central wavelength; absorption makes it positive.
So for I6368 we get -1.1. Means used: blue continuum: 3.32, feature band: 3.23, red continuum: 2.64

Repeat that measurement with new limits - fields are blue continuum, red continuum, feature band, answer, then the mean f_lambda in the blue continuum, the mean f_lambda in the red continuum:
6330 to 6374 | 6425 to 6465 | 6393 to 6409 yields 1.9 angstrom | 3.03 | 3.09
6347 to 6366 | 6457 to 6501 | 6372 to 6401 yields 2.3 angstrom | 3.29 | 3.11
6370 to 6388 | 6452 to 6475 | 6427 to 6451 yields 1.8 angstrom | 3.23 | 3.32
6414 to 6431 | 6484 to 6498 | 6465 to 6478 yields -2.5 angstrom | 2.87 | 2.82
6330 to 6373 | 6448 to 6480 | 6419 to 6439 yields 0.7 angstrom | 3.03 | 3.22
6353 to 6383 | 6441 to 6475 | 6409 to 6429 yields 2.4 angstrom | 3.18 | 3.17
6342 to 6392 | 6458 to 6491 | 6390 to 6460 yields 6.1 angstrom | 3.14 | 3.2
